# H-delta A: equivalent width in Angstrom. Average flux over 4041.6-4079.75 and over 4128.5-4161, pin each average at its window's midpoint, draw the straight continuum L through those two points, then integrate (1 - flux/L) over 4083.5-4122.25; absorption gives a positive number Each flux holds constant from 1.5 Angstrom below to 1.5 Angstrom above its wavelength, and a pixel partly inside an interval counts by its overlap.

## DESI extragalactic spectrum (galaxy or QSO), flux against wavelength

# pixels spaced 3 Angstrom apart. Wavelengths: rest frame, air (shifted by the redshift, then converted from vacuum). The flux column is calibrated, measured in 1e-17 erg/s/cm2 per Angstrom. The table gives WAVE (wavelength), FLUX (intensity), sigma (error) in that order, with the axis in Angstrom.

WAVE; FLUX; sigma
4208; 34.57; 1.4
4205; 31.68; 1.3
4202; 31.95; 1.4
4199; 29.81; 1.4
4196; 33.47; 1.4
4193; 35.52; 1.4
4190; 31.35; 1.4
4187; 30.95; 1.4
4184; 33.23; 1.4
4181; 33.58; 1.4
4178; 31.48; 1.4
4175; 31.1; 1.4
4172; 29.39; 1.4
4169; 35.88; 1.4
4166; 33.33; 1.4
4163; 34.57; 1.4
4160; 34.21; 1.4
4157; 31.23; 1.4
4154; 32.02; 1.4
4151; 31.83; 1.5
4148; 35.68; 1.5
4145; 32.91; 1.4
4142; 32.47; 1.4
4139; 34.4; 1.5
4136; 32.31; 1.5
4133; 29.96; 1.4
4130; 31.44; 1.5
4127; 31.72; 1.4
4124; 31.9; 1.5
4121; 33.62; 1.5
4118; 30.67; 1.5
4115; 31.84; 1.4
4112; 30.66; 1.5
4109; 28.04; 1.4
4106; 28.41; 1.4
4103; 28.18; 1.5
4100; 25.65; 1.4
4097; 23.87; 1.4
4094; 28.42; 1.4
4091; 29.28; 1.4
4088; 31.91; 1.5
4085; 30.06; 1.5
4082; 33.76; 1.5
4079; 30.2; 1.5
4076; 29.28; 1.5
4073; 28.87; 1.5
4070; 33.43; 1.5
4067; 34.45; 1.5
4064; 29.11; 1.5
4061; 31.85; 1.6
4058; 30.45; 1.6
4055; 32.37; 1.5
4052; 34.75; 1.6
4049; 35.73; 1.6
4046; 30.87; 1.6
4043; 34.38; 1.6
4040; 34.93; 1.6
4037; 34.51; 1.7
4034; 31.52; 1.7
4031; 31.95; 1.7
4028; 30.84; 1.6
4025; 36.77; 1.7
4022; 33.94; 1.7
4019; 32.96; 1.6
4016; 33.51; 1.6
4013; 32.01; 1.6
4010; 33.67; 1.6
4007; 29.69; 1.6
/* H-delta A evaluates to 3.6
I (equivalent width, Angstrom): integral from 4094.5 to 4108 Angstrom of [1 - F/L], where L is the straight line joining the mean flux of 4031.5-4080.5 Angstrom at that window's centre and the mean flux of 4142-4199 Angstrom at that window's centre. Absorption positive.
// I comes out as 2.4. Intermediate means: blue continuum 32.3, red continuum 32.8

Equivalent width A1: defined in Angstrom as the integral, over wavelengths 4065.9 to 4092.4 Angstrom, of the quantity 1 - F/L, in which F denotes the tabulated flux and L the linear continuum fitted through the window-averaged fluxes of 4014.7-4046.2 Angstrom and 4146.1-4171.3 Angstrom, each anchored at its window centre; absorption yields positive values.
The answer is 1.7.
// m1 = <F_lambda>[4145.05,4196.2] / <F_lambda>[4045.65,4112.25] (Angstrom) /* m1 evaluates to 1.08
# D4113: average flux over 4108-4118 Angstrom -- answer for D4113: 30.4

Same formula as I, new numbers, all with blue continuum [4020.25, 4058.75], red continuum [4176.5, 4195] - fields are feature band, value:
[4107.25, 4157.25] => 1.5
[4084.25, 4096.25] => 1.3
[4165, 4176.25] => 0.1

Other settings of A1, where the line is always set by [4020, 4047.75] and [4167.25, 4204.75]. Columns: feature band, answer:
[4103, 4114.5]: 1.3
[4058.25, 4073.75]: 0.7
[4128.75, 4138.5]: 0.3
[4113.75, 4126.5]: 0.3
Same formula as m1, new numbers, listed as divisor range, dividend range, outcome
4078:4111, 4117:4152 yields 1.12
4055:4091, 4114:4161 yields 1.04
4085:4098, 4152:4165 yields 1.15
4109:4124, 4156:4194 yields 1.04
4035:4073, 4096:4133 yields 0.90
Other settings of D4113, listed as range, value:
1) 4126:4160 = 32.5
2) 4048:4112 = 30.3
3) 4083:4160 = 30.8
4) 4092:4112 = 27.4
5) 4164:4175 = 32.7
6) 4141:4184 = 32.9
